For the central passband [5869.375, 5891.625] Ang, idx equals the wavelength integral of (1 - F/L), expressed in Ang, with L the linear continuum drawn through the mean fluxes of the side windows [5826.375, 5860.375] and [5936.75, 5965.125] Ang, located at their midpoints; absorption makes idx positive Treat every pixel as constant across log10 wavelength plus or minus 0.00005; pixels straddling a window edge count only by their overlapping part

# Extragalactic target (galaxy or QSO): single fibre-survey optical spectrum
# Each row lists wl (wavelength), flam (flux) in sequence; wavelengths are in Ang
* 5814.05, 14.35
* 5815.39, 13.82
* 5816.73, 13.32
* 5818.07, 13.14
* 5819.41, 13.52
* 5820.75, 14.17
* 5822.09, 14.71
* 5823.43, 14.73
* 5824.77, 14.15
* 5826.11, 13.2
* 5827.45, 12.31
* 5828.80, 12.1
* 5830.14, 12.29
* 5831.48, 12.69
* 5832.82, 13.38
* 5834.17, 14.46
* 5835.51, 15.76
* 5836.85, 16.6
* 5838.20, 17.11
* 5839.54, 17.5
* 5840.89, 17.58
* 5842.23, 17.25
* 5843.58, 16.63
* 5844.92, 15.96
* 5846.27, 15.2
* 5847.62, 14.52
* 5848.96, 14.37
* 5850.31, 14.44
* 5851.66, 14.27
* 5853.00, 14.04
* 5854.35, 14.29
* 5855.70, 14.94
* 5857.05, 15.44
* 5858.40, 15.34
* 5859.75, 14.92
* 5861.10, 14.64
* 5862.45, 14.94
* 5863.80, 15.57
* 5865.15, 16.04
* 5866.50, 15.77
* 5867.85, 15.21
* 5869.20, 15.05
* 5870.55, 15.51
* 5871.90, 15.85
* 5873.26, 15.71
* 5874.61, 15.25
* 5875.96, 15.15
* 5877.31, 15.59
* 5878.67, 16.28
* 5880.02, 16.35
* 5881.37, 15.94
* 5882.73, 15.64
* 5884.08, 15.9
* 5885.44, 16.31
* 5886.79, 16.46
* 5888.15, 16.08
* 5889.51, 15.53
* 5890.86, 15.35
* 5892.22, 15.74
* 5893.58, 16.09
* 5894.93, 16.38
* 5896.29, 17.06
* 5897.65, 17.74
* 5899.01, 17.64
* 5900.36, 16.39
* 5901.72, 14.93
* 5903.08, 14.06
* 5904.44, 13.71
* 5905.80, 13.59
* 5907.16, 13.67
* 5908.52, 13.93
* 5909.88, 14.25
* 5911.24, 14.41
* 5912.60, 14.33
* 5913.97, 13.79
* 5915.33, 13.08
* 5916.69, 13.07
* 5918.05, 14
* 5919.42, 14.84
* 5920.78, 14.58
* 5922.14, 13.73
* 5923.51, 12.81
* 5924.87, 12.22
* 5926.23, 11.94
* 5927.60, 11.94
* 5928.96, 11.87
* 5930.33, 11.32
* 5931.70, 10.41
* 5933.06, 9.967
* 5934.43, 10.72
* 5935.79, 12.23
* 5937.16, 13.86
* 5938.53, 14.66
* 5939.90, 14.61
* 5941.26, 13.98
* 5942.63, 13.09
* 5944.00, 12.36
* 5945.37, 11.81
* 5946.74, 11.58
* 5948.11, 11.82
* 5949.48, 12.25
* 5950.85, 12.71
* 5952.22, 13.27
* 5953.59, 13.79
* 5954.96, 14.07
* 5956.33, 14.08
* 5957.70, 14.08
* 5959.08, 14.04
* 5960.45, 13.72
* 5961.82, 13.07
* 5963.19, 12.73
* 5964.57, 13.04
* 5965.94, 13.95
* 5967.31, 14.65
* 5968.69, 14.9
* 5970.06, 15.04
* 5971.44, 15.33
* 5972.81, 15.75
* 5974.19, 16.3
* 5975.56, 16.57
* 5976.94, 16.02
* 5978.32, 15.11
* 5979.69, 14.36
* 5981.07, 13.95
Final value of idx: -2.2 Ang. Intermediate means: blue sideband 14.9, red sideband 13.3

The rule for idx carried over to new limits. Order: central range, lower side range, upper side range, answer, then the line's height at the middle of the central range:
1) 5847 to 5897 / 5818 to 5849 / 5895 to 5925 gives -2.8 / 14.6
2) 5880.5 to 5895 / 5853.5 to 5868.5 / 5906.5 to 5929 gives -1.6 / 14.4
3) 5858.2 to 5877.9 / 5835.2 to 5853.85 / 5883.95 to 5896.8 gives 0.7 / 15.9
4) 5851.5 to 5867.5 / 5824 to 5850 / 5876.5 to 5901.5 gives 0.4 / 15.5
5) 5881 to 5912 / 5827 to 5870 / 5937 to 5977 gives -2.1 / 14.5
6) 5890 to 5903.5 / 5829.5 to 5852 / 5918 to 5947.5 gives -2.5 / 13.7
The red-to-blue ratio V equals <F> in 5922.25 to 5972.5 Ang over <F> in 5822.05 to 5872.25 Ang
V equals 0.9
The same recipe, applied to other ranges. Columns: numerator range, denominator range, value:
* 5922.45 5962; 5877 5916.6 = 0.83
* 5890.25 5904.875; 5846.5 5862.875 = 1.09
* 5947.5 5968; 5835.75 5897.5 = 0.86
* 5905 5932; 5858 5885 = 0.85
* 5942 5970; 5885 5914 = 0.87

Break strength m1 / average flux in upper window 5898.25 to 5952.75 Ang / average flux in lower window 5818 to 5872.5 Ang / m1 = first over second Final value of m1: 0.89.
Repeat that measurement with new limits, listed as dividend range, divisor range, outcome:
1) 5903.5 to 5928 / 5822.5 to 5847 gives 0.91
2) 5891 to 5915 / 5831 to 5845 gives 0.95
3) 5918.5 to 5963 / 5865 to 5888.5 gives 0.82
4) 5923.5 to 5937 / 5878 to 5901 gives 0.71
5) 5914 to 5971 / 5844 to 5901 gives 0.84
